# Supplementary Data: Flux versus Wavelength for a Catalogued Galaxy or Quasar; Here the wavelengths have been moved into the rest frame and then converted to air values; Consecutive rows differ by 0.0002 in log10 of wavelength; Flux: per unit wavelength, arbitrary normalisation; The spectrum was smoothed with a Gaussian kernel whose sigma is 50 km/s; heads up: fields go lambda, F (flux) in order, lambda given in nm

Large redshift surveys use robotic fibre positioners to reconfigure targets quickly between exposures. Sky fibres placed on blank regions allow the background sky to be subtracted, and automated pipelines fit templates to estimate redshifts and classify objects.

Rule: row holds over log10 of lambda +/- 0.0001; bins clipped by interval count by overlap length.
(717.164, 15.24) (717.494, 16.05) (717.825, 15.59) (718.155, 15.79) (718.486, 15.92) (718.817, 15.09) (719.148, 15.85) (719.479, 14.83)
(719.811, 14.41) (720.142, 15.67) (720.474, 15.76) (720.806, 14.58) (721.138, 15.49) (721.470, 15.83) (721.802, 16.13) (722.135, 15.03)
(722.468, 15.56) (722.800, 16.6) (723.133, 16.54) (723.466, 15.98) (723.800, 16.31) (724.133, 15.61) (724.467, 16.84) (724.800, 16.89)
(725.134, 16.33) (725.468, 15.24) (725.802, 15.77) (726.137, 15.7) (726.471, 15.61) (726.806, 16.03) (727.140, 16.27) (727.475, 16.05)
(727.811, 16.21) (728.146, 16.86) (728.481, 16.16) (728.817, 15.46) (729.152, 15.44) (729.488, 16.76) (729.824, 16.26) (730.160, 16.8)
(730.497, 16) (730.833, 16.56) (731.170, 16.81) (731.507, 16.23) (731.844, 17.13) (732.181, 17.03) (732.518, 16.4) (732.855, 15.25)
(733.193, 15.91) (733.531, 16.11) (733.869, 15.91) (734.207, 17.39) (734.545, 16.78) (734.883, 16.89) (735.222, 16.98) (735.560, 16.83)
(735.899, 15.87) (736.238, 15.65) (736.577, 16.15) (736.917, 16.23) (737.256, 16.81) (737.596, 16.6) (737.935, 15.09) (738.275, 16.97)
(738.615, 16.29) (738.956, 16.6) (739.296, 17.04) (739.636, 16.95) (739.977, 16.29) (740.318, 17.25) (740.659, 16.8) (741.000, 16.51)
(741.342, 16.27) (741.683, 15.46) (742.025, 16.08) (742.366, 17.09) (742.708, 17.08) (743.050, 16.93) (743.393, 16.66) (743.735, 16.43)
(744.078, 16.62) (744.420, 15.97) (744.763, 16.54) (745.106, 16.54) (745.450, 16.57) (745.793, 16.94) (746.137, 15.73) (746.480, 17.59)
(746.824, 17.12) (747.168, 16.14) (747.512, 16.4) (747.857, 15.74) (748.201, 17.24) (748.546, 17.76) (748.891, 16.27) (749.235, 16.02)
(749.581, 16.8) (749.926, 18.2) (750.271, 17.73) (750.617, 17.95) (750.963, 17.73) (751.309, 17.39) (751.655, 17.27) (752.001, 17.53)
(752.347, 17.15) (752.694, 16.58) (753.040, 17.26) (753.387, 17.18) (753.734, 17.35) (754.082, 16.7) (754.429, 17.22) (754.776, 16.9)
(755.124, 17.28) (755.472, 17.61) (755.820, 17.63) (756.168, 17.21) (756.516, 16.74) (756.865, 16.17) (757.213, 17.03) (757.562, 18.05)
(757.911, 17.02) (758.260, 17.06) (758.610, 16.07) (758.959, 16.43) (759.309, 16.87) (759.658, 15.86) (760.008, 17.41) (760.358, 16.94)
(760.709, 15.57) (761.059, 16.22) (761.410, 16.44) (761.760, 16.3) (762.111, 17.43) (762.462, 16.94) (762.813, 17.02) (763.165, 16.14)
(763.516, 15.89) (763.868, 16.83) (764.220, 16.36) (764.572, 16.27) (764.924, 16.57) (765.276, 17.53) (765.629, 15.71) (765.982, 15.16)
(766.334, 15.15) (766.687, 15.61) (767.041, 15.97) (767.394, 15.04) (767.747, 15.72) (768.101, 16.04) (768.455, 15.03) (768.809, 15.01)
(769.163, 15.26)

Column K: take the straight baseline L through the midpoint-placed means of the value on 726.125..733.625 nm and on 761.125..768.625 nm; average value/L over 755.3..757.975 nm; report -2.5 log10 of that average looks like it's -0.066 mag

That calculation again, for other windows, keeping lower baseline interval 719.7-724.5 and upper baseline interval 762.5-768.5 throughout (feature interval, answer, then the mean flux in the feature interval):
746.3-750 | -0.059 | 16.8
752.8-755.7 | -0.080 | 17.2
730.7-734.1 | -0.036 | 16.3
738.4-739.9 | -0.056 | 16.7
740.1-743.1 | -0.048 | 16.6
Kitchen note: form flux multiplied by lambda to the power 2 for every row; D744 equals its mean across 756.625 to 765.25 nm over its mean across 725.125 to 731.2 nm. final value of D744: 1.13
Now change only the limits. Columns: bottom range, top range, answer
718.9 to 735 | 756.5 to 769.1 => 1.12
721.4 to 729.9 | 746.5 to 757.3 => 1.14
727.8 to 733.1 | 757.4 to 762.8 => 1.11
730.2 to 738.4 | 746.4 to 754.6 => 1.09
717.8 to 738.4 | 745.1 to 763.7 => 1.13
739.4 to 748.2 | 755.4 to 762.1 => 1.05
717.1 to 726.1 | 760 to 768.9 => 1.15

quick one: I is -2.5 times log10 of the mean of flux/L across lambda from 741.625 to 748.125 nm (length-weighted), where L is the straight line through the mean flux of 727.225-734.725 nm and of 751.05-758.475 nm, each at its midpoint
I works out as 0.02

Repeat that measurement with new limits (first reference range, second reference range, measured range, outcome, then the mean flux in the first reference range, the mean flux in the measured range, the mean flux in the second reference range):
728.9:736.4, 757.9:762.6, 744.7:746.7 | -0.01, 16.4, 16.7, 16.6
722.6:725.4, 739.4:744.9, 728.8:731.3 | 0.01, 16.3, 16.3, 16.6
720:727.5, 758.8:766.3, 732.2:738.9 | -0.02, 15.9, 16.3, 16.4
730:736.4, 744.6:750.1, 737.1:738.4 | 0.01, 16.4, 16.3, 16.7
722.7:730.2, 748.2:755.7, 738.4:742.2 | 0.01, 16.1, 16.5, 17.2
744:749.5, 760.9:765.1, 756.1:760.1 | -0.02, 16.6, 16.8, 16.5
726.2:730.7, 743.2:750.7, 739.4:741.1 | -0.02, 16.1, 16.8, 16.8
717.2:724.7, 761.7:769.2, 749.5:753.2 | -0.10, 15.7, 17.4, 16.1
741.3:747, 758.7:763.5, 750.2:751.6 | -0.07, 16.6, 17.7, 16.6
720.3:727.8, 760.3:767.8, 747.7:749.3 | -0.04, 15.9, 16.7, 16.2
